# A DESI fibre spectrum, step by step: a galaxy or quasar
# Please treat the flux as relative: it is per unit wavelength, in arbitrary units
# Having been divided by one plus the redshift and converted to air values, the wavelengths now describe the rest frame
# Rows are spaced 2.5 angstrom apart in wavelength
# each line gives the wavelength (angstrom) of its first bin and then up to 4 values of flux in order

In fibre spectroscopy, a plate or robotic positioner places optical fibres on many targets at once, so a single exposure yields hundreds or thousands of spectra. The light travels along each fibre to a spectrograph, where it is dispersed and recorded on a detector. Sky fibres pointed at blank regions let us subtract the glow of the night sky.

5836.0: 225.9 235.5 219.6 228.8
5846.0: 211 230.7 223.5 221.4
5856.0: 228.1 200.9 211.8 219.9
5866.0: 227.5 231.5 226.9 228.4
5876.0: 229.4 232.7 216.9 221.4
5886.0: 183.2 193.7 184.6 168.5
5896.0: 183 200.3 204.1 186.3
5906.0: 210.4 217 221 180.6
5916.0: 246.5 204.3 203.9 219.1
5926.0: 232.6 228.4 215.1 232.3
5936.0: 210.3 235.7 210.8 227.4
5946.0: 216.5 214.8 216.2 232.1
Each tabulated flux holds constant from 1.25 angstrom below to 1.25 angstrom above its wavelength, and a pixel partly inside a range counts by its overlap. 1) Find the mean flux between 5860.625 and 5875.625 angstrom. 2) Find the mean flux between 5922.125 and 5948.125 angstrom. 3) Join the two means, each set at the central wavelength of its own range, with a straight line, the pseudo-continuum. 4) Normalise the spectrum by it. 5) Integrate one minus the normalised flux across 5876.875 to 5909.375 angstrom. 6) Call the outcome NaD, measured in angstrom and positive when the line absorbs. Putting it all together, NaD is 3.5 angstrom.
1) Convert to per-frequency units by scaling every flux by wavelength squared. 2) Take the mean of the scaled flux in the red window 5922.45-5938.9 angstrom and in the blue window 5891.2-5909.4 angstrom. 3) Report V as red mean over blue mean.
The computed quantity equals 1.2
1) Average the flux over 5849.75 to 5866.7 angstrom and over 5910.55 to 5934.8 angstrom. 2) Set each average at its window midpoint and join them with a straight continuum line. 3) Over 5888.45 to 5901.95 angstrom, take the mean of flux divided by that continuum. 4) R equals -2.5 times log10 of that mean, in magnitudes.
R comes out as 0.16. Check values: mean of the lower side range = 219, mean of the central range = 188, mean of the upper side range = 218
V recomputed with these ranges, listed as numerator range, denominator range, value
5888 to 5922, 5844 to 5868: 0.93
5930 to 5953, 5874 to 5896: 1.10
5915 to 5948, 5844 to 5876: 1.02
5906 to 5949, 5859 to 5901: 1.06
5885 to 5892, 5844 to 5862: 0.87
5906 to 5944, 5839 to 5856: 1.00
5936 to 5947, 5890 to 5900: 1.22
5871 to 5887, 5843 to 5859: 1.00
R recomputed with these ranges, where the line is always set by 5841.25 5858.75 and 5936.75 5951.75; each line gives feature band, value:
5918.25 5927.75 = 0.02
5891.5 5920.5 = 0.10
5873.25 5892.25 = 0.05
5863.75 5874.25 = -0.03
